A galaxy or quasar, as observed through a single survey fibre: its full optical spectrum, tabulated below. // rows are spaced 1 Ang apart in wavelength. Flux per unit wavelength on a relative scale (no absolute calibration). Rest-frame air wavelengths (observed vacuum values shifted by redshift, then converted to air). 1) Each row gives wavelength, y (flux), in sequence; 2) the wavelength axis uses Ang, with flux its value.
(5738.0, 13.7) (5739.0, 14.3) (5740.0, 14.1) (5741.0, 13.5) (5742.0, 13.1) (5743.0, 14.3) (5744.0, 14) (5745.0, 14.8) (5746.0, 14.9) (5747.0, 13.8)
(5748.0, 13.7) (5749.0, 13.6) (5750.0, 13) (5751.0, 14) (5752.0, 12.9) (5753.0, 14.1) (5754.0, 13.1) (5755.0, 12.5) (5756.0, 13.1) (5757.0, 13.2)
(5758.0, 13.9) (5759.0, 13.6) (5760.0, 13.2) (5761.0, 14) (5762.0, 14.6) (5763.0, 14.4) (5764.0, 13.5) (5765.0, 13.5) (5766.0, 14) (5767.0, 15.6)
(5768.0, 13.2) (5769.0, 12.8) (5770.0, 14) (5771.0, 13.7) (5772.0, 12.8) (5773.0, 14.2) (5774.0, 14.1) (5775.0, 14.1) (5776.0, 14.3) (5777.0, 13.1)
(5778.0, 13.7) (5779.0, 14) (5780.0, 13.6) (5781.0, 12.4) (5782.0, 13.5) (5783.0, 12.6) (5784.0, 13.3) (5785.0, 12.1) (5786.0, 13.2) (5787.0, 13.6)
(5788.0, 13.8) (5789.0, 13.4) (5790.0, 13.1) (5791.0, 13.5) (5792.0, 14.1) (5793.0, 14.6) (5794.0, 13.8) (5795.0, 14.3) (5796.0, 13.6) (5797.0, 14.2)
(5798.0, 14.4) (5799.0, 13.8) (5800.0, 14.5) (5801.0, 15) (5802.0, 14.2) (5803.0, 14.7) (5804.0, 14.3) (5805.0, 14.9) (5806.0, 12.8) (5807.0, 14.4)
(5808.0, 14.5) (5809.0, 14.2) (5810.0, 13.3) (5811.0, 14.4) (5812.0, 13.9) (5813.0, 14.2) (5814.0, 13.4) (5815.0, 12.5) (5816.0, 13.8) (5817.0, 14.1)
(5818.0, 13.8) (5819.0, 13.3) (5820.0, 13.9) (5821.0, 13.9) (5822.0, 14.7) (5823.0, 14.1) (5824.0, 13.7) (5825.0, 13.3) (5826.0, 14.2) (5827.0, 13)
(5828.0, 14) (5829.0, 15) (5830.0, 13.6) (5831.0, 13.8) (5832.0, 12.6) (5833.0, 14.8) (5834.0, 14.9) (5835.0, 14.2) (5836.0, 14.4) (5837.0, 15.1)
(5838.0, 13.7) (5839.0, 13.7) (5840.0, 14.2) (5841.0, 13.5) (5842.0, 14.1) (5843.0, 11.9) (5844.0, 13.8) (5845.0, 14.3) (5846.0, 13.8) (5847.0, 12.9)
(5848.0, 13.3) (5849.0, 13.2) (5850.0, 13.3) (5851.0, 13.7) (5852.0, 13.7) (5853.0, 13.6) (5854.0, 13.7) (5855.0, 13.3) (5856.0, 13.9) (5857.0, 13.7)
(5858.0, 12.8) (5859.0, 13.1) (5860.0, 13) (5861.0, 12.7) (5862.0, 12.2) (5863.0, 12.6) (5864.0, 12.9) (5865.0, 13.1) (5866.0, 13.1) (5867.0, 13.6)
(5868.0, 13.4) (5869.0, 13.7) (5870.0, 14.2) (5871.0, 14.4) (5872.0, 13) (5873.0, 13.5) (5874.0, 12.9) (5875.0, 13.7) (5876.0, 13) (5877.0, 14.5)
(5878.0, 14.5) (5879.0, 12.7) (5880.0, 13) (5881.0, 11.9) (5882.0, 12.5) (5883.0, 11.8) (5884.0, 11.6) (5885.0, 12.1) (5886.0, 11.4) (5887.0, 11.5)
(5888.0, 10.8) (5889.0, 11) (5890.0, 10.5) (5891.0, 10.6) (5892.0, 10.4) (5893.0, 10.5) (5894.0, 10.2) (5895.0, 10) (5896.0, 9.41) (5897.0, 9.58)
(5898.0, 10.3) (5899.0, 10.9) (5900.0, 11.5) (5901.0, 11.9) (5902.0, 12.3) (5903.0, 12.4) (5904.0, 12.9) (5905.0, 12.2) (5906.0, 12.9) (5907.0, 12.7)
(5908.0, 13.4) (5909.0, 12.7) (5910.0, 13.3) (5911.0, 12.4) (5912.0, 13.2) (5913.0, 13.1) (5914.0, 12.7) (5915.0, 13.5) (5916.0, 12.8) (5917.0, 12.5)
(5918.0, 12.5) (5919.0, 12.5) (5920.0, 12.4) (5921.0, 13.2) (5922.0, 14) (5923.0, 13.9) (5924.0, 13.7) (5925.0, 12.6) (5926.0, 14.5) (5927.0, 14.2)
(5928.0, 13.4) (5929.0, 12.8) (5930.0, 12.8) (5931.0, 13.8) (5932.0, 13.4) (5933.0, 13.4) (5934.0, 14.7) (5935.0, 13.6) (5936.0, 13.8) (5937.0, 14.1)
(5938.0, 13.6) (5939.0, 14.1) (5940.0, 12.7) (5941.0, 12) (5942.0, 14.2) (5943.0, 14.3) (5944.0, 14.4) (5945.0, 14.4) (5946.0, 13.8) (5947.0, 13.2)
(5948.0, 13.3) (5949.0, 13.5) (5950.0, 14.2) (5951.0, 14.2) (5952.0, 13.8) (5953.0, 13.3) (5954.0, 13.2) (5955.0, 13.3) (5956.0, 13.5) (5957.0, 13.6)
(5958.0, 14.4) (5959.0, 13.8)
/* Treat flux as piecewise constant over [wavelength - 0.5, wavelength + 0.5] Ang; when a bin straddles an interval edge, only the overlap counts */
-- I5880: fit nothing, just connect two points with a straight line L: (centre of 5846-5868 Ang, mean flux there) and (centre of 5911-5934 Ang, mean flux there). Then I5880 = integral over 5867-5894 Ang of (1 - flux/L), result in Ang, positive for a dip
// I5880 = 1.68 Ang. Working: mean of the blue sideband 13.2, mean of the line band 12.4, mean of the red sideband 13.2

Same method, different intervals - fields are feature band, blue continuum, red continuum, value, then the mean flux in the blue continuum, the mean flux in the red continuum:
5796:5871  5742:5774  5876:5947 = -3.2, 13.7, 12.6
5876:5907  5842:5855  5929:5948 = 4.4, 13.5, 13.7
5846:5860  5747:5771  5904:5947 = 0.1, 13.6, 13.3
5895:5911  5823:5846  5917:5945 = 2.1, 13.9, 13.5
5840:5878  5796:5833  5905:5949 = 0.9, 14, 13.3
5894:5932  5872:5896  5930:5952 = 0.9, 11.9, 13.7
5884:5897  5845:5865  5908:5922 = 2.3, 13.3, 12.9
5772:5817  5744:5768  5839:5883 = -0.6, 13.8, 13.3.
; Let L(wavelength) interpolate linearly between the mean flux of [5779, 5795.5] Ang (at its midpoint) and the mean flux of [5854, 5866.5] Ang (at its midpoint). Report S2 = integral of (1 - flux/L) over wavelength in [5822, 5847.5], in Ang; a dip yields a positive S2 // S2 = -1.32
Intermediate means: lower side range 13.4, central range 13.9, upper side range 13.1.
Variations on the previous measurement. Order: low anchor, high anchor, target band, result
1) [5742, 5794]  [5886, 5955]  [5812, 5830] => -0.66 Ang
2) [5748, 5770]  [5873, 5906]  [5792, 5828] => -3.08 Ang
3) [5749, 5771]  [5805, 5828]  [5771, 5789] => 0.33 Ang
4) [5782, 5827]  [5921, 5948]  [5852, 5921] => 6.32 Ang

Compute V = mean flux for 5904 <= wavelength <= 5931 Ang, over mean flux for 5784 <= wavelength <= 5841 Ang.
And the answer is 0.9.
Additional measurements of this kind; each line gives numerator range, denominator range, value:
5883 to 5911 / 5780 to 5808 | 0.83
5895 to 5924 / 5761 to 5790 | 0.91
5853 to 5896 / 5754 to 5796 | 0.92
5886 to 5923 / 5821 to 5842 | 0.85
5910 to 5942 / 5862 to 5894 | 1.07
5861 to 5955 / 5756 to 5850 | 0.93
